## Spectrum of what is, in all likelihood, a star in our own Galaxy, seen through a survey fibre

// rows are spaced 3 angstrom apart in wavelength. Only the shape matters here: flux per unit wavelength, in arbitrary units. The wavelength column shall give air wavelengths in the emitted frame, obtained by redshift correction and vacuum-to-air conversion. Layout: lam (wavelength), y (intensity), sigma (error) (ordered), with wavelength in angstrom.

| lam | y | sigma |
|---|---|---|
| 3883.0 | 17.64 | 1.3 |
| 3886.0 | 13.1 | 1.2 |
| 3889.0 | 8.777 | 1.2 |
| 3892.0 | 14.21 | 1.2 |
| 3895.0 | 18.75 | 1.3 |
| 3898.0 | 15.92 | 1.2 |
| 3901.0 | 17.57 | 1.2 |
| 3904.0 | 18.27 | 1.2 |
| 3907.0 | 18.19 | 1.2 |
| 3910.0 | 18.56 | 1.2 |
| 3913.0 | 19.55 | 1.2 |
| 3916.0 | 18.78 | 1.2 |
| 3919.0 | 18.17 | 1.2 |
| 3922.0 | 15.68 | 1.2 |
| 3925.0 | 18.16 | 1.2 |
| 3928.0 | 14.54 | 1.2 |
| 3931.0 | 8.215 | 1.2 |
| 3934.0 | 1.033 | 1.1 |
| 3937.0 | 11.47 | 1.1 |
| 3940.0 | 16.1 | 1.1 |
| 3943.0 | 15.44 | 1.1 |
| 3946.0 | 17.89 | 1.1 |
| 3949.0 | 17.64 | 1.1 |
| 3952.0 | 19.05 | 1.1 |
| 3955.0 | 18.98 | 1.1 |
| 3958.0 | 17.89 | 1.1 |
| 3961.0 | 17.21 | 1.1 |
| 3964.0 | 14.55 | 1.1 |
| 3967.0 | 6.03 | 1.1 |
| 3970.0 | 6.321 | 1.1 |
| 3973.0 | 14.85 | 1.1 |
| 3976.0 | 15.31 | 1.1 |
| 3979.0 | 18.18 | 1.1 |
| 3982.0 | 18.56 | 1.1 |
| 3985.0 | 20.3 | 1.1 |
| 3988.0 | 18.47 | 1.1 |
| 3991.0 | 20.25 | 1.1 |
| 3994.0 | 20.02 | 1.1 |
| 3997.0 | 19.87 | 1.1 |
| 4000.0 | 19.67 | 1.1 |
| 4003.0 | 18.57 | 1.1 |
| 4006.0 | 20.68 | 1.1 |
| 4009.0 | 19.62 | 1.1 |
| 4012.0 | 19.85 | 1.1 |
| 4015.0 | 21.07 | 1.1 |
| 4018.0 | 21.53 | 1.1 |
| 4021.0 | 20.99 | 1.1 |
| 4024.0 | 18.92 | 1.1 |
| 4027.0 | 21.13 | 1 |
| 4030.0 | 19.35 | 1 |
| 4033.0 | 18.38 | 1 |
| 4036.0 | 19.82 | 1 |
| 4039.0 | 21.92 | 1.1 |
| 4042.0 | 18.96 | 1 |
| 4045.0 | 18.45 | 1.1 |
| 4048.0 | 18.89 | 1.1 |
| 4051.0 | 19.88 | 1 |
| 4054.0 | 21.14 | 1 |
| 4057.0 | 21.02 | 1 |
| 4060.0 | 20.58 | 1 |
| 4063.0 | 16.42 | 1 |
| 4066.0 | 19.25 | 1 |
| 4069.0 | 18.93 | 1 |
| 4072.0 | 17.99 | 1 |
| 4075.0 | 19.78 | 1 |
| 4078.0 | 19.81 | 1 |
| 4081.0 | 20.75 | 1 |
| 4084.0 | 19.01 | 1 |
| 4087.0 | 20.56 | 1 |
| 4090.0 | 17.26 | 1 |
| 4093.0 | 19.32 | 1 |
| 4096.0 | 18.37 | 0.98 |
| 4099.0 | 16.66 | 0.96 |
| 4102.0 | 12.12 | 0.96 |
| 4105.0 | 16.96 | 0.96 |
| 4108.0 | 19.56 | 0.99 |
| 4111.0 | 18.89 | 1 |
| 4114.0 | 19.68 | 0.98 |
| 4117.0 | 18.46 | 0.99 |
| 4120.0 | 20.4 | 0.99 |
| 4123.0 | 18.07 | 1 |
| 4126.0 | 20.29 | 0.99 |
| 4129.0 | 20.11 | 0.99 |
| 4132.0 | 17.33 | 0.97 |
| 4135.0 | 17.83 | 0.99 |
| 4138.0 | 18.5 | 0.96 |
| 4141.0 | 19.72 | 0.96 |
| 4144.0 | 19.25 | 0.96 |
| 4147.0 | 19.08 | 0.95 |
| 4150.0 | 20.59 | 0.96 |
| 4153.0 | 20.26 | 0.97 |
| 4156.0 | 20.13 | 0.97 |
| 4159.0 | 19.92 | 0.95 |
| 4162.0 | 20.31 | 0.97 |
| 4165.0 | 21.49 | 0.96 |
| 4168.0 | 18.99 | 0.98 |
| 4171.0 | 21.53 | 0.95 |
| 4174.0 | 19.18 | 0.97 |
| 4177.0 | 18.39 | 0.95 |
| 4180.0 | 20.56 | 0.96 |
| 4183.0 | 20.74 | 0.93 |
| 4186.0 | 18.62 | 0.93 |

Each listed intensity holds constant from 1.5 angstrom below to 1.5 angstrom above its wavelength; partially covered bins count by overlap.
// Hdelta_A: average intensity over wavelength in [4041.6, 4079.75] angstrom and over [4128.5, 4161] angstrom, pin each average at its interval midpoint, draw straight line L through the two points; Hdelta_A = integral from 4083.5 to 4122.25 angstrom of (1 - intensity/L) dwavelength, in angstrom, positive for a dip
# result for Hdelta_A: 2.22 angstrom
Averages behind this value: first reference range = 19.3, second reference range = 19.3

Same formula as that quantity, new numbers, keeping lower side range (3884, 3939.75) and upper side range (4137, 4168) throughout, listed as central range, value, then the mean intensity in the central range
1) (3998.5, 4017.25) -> -3.3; 20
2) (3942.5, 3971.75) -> 1.5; 15.1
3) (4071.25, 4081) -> -0.6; 19.5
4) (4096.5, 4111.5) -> 1.7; 16.8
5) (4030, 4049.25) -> -2.0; 19.4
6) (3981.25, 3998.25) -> -3.1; 19.6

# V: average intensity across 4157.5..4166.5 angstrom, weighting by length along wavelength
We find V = 20.6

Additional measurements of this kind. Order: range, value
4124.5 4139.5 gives 18.8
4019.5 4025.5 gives 20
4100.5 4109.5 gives 16.2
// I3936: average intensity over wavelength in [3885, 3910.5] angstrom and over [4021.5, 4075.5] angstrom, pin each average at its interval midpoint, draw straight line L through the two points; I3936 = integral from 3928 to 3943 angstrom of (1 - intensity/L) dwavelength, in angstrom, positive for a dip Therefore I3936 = 5.8 angstrom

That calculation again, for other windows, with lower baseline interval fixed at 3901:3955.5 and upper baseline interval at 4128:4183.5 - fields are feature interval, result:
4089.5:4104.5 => 1.6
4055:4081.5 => -1.7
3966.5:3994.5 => 1.2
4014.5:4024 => -1.9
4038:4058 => -2.4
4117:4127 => -0.2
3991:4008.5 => -2.8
